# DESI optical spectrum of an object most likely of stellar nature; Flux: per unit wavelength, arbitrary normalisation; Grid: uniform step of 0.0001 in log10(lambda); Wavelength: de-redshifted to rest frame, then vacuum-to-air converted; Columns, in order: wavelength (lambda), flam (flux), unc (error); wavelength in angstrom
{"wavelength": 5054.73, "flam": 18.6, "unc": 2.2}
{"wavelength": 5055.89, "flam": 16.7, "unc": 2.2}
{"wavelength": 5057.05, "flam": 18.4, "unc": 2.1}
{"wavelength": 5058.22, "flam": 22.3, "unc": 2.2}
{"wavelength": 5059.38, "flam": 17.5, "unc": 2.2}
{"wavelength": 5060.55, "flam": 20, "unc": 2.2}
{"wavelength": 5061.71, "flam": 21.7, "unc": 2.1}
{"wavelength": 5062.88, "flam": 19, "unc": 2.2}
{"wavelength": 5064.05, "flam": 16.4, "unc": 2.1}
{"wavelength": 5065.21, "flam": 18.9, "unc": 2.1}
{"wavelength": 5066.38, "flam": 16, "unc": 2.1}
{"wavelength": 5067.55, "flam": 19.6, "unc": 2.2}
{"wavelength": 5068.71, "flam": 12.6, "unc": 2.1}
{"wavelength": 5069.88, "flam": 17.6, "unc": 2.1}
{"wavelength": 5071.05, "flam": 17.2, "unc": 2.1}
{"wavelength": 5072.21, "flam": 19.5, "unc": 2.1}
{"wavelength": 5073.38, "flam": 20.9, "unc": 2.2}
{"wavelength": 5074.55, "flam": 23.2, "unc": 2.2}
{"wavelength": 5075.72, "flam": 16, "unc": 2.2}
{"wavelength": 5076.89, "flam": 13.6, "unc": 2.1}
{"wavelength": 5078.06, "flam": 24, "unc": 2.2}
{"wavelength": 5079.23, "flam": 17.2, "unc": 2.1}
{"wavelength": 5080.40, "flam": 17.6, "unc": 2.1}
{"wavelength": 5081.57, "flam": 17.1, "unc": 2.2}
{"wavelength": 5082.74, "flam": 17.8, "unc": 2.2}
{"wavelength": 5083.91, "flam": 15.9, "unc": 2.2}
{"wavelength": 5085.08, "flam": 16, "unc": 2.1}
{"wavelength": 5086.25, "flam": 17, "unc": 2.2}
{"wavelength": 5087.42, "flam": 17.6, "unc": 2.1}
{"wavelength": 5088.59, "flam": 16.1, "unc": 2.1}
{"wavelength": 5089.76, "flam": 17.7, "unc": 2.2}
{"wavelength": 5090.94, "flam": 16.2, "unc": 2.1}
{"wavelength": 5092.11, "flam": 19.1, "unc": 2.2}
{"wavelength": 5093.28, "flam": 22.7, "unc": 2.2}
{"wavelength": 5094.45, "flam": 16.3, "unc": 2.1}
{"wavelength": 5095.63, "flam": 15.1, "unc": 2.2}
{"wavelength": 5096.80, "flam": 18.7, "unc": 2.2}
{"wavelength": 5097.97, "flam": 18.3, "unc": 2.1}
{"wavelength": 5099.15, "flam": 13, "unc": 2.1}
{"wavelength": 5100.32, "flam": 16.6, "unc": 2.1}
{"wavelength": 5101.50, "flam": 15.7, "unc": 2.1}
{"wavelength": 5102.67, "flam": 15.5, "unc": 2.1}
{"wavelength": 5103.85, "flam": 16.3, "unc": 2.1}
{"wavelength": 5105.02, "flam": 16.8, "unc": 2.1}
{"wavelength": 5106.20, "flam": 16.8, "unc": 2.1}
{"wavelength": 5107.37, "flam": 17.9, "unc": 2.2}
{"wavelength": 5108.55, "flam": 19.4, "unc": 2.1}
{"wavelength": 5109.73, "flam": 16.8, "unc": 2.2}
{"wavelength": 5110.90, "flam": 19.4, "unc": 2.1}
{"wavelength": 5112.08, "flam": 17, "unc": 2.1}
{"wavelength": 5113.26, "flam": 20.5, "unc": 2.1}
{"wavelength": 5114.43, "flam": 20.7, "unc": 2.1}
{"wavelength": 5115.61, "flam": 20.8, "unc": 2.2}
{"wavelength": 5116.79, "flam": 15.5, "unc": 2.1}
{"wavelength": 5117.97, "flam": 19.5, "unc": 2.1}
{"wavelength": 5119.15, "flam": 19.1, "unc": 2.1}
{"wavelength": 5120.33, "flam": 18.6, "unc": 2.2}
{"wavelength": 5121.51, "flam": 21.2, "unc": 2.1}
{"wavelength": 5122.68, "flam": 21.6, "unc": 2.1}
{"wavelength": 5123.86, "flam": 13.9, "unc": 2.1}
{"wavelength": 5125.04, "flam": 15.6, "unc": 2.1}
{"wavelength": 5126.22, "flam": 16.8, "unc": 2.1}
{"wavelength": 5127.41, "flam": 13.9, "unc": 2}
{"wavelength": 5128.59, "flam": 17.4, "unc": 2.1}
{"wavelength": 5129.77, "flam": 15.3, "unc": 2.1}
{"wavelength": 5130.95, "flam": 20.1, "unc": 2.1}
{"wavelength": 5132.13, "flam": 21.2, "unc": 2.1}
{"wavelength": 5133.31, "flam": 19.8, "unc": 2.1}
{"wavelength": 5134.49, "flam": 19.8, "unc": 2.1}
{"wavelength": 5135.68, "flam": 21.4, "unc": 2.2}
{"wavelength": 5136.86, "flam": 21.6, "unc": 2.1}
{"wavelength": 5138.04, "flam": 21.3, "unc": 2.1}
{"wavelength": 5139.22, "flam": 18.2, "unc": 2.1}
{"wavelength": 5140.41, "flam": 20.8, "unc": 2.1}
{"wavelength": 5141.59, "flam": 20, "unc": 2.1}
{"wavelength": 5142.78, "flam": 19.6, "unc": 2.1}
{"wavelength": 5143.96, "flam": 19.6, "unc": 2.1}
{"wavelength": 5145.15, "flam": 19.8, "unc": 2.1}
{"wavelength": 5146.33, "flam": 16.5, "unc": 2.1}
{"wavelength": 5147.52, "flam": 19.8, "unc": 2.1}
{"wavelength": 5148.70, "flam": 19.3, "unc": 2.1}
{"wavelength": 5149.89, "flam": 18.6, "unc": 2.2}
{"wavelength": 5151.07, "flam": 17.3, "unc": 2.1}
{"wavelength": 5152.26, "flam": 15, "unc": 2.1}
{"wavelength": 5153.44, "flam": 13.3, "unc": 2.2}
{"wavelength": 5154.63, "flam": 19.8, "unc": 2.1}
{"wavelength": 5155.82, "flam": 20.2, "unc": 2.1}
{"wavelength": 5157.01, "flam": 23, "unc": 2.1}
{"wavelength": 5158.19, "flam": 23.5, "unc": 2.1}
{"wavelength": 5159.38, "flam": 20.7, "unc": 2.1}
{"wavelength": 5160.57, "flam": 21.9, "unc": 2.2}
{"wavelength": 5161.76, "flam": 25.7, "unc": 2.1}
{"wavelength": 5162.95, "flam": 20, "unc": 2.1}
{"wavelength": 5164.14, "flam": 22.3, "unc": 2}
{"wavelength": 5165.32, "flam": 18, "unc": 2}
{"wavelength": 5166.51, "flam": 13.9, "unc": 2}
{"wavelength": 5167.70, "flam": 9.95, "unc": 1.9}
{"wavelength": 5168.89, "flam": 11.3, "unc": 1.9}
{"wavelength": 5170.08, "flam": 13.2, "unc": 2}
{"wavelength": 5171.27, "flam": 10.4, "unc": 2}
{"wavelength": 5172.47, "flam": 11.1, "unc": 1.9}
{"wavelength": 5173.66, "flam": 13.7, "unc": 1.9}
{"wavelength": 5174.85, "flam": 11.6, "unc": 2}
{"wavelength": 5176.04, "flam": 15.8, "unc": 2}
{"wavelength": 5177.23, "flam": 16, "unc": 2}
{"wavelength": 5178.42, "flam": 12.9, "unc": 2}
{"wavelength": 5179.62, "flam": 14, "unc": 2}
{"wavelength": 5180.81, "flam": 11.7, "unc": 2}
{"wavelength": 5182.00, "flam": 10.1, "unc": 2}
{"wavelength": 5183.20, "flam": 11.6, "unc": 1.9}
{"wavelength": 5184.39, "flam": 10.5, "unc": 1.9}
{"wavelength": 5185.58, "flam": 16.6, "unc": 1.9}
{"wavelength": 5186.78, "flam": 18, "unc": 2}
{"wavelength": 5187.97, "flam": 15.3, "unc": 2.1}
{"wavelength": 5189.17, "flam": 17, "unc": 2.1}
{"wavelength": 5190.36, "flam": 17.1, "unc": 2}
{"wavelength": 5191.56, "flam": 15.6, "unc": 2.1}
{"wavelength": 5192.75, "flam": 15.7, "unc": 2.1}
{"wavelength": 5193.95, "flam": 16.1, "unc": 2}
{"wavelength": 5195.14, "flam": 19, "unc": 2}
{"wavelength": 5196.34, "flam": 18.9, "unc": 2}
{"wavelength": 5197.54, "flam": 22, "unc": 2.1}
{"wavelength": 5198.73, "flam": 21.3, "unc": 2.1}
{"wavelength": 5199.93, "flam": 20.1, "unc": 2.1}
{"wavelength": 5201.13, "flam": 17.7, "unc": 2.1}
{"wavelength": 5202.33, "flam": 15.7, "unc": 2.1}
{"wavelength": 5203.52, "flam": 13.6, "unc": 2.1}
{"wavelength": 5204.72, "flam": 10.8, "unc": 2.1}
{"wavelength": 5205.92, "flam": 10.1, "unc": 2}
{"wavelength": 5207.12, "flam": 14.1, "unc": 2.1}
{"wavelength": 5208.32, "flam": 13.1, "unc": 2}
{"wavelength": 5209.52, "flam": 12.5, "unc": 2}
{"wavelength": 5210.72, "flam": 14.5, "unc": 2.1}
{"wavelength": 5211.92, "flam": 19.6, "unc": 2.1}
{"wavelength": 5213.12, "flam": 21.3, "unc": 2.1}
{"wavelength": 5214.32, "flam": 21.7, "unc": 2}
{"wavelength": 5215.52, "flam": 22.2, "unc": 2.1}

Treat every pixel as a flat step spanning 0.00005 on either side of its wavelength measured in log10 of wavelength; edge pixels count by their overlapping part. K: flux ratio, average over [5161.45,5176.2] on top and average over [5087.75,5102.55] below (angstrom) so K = 0.87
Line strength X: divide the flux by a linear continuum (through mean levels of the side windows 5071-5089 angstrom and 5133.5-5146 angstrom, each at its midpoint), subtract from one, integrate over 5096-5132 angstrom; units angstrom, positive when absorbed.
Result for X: 2.9 angstrom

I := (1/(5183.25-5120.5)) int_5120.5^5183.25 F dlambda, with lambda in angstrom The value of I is 17.4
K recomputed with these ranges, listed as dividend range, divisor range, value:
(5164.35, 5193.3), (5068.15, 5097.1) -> 0.79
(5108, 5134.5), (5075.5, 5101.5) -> 1.07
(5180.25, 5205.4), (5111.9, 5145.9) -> 0.84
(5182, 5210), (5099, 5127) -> 0.88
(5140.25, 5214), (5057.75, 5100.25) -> 0.93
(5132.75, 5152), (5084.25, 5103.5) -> 1.15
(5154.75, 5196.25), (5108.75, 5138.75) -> 0.86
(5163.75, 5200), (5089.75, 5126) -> 0.85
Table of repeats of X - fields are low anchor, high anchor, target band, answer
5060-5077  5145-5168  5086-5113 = 1.86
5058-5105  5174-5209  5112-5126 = -1.52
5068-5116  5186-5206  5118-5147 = -2.58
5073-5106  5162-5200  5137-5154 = -2.56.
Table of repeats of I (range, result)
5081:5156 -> 18.1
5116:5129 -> 17.6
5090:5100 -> 17.4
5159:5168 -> 19.3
